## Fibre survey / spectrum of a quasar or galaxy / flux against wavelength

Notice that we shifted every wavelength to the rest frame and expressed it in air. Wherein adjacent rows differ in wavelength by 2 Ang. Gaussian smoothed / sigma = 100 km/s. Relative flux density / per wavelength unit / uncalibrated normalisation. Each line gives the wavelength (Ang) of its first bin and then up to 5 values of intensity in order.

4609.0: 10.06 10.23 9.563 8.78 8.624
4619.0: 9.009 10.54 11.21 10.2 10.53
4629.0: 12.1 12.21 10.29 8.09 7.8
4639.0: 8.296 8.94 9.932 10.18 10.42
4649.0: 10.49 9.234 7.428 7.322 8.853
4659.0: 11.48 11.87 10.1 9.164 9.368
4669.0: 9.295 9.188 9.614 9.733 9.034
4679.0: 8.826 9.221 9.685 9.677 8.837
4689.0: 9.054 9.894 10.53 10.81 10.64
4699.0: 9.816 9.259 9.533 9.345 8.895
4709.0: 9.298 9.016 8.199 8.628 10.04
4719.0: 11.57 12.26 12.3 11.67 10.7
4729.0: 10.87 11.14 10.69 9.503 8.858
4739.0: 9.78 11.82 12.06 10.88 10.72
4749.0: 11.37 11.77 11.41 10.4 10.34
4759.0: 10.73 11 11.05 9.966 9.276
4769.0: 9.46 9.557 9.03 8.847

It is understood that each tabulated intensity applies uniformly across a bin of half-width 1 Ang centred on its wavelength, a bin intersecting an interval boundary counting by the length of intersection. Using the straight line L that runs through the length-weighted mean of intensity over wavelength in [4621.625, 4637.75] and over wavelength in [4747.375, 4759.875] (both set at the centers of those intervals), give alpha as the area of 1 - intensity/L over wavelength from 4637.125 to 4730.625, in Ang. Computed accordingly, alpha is 7.8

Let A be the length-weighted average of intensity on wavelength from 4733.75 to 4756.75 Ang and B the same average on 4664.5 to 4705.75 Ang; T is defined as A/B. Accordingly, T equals 1.13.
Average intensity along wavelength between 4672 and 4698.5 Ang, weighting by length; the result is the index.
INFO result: 9.66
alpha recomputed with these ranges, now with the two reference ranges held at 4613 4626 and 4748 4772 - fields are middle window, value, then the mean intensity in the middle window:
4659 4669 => -0.21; 10.2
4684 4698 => 0.29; 9.92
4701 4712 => 1.07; 9.22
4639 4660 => 1.09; 9.37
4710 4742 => -0.34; 10.4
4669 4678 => 0.58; 9.38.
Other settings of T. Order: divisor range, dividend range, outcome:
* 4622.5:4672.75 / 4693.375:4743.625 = 1.05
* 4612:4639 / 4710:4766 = 1.08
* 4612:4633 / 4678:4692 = 0.91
